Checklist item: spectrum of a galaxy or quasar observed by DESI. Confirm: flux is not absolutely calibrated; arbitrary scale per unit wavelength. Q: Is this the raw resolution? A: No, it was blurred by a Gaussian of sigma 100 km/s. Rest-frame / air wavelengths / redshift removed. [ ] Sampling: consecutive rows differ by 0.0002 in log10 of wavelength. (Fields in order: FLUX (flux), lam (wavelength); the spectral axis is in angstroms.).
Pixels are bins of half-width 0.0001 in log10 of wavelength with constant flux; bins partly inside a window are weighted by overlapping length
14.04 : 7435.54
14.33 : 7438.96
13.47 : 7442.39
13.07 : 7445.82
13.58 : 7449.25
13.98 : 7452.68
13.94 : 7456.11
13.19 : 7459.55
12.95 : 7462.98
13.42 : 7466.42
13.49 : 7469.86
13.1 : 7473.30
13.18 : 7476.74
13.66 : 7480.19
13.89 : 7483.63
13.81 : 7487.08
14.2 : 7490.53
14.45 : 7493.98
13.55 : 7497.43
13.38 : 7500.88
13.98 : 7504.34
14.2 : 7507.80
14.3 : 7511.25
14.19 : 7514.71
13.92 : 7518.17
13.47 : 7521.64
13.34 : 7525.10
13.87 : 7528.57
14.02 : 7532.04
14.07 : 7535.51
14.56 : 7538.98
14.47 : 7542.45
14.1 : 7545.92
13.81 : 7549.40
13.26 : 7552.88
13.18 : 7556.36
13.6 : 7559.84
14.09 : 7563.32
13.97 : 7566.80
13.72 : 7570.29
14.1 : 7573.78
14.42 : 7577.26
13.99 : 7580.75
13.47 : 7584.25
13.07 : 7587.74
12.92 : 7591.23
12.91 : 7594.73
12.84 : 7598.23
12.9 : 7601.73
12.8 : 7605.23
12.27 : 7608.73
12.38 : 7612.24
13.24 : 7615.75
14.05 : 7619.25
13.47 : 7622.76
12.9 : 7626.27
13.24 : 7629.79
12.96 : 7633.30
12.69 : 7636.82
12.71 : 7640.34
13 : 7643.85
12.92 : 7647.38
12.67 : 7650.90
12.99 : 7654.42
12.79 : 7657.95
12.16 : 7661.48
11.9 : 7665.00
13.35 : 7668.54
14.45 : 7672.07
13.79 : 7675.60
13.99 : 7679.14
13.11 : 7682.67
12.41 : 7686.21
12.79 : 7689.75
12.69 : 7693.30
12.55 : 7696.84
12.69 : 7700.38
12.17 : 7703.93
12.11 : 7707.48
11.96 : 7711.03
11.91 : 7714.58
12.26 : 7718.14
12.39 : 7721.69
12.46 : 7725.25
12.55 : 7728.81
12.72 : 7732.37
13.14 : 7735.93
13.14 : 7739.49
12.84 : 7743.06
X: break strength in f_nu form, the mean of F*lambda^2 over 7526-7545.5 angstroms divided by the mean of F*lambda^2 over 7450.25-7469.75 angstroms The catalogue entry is 1.1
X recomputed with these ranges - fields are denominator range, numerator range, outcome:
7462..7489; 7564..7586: 1.06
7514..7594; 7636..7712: 0.96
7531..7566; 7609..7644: 0.96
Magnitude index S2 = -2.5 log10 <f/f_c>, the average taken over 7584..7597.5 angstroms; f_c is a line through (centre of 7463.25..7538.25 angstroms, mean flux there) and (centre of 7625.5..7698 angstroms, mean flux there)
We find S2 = 0.02 mag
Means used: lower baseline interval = 13.8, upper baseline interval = 13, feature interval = 13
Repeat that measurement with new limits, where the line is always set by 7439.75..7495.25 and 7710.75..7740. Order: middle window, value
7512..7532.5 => -0.04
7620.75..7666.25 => 0.00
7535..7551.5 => -0.07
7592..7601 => 0.01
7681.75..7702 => 0.00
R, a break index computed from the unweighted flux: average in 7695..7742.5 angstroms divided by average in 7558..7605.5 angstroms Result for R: 0.9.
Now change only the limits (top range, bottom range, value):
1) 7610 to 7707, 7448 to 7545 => 0.94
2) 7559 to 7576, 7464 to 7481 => 1.05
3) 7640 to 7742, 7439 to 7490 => 0.94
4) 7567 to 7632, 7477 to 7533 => 0.96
